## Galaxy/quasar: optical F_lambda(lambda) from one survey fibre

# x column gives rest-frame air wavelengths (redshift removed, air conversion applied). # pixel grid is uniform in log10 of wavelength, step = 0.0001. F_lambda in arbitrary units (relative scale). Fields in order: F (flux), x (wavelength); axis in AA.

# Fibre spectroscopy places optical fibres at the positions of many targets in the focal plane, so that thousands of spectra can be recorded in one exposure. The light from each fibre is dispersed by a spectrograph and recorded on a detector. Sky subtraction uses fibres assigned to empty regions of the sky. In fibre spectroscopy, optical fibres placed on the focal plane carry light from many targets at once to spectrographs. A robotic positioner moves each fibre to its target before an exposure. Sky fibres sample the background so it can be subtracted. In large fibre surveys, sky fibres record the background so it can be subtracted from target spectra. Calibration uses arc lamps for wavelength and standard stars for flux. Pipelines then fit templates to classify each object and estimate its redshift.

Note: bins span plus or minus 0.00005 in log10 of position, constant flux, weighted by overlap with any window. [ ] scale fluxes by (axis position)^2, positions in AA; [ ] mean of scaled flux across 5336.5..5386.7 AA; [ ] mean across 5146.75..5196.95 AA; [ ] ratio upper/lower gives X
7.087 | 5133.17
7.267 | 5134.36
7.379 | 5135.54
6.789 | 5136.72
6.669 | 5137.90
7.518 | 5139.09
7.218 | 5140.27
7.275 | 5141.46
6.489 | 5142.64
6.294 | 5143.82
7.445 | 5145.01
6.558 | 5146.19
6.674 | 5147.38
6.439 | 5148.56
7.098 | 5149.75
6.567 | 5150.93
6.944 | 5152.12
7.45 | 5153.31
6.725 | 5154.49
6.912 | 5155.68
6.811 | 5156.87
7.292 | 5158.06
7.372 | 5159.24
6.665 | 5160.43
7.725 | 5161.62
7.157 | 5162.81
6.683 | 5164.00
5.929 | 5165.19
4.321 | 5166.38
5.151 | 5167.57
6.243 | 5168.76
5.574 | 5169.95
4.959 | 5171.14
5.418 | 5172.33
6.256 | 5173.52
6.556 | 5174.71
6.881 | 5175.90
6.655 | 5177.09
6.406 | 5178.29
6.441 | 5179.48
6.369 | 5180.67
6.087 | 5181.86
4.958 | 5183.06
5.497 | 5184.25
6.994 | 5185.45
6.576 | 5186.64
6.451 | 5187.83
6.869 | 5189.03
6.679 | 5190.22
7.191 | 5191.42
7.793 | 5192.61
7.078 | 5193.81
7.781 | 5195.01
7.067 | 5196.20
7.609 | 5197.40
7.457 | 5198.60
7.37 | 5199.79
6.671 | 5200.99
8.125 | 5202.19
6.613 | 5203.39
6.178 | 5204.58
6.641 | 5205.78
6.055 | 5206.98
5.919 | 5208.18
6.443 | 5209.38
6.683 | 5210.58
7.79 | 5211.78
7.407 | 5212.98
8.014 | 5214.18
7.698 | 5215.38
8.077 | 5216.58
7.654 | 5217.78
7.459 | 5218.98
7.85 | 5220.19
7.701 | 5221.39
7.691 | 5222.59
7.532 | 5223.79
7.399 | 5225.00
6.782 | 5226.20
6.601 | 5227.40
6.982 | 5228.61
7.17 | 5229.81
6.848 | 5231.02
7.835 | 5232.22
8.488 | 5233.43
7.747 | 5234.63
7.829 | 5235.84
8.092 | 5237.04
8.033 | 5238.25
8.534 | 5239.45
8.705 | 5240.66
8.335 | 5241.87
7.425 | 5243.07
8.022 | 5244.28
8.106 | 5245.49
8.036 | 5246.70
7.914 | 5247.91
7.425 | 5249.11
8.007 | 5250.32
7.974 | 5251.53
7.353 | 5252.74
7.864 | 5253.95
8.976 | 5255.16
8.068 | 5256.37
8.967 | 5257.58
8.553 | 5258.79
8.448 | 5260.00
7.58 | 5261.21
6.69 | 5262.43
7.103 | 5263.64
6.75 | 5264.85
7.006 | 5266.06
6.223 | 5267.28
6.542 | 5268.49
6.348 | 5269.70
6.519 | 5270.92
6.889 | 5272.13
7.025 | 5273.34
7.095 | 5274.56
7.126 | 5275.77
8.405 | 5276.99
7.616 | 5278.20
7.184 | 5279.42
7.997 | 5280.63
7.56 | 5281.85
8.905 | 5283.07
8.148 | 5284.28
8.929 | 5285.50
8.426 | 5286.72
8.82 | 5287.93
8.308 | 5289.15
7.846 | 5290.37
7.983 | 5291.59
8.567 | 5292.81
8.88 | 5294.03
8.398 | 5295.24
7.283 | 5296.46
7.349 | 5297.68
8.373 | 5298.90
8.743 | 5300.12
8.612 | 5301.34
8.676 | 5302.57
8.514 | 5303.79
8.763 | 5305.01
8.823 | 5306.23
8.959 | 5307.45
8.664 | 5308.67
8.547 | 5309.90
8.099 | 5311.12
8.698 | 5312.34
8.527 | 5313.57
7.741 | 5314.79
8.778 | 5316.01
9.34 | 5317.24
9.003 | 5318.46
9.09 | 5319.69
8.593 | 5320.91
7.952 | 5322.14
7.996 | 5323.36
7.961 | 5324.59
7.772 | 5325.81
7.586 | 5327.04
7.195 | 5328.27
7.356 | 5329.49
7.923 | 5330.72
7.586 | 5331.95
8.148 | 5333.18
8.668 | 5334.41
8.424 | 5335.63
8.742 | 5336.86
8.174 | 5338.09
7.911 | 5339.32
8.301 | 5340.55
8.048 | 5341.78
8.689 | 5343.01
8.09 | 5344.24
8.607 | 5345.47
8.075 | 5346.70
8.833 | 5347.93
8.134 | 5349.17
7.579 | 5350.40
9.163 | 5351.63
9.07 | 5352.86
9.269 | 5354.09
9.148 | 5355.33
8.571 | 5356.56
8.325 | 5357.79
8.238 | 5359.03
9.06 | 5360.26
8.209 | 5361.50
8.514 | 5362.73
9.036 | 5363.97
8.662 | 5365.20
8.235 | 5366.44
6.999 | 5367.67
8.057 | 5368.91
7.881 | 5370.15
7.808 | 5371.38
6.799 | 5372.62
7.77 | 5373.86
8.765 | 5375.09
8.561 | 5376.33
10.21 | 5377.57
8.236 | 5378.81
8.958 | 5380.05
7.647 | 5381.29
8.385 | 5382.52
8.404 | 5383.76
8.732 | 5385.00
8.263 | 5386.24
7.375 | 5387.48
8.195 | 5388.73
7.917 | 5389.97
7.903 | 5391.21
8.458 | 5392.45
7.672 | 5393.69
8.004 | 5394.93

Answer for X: 1.38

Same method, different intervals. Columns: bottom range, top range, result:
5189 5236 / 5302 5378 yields 1.21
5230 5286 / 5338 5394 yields 1.12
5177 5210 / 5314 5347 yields 1.29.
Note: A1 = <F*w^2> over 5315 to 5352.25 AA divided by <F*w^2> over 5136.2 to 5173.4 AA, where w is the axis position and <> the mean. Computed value 1.34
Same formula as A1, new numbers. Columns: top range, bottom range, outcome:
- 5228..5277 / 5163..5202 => 1.21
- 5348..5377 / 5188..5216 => 1.25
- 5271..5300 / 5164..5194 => 1.33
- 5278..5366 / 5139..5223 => 1.30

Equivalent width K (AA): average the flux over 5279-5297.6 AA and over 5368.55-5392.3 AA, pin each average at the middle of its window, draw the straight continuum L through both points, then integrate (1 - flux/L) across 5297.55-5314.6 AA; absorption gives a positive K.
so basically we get -0.7 AA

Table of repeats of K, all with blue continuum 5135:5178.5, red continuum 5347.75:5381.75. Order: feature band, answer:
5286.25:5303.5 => -1.1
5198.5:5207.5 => 0.2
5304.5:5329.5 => -1.2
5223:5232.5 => 0.1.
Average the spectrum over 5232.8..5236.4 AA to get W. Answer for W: 8.01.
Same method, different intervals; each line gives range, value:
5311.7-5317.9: 8.62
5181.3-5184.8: 5.5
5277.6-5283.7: 7.85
